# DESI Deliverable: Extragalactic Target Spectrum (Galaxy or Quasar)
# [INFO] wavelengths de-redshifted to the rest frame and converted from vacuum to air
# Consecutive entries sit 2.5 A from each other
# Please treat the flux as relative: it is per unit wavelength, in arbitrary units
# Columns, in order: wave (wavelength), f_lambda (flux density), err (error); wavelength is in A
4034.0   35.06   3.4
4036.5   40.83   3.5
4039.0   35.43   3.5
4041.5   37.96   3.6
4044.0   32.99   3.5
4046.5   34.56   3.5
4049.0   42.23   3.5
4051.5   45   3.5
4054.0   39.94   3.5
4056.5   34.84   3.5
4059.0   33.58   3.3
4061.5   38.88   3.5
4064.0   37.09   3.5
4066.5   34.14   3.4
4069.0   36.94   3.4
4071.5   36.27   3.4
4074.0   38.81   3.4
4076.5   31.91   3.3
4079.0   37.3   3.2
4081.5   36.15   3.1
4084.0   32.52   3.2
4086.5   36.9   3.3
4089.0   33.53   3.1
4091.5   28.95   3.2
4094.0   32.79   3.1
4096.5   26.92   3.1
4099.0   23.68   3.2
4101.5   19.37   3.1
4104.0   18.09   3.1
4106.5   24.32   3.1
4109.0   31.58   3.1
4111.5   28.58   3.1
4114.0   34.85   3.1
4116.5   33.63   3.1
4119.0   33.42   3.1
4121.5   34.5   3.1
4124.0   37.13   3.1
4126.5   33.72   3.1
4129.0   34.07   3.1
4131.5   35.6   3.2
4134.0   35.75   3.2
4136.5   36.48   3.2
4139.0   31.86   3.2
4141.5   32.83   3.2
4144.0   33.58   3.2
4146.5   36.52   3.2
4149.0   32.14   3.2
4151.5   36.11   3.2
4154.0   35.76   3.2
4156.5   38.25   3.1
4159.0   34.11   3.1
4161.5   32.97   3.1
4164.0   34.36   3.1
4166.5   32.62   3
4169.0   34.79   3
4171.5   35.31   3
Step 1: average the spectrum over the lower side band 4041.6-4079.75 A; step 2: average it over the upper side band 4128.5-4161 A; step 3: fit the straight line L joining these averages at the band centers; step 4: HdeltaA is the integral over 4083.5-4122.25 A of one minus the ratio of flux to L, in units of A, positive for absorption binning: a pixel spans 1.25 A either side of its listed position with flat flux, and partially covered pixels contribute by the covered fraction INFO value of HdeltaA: 6.9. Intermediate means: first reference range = 37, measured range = 29.5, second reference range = 34.8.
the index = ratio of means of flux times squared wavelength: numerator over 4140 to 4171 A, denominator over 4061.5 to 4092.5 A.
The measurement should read 1.0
